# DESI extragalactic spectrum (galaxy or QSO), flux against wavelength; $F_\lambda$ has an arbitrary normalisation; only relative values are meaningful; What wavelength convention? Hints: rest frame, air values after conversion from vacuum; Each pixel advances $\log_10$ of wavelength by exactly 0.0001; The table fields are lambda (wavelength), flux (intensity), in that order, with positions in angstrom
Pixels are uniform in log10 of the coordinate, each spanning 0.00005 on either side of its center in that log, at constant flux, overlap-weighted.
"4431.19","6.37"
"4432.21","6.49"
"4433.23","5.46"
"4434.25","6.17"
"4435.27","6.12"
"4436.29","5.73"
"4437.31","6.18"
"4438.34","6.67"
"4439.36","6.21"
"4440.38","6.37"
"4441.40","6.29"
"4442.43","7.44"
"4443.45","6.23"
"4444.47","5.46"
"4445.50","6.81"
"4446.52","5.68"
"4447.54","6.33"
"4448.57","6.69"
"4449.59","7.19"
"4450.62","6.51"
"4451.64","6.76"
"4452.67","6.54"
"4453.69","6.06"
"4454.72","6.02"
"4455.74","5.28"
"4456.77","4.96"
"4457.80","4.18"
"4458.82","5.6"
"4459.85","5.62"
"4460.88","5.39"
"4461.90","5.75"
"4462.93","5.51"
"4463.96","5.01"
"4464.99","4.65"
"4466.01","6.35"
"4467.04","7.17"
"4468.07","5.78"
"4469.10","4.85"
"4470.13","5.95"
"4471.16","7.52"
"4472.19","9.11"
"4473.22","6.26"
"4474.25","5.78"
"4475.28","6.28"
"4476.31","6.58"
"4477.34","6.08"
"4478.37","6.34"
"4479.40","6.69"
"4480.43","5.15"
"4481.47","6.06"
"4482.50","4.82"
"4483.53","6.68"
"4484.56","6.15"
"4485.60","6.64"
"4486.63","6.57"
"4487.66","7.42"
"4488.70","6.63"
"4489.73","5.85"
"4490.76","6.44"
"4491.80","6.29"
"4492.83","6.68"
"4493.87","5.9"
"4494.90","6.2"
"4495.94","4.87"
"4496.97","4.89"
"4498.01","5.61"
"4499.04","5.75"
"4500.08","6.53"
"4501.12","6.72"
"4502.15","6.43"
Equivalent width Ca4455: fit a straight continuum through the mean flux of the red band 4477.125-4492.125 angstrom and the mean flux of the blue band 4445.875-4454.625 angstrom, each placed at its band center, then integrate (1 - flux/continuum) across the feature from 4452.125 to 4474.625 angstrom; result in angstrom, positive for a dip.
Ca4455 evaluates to 1.7 angstrom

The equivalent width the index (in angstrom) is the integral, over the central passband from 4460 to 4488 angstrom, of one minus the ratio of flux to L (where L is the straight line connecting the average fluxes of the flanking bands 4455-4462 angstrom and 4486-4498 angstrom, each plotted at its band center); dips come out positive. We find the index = -2.41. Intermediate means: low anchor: 5.26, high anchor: 6.14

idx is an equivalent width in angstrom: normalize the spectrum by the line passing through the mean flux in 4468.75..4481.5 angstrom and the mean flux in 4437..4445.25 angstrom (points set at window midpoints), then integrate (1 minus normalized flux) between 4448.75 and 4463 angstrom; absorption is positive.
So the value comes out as 1.2 angstrom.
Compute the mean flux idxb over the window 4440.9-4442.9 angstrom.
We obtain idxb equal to 6.83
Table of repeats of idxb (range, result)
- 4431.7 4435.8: 6.06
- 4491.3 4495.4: 6.27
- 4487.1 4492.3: 6.53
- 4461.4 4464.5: 5.4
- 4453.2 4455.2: 6.03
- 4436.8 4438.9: 6.4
